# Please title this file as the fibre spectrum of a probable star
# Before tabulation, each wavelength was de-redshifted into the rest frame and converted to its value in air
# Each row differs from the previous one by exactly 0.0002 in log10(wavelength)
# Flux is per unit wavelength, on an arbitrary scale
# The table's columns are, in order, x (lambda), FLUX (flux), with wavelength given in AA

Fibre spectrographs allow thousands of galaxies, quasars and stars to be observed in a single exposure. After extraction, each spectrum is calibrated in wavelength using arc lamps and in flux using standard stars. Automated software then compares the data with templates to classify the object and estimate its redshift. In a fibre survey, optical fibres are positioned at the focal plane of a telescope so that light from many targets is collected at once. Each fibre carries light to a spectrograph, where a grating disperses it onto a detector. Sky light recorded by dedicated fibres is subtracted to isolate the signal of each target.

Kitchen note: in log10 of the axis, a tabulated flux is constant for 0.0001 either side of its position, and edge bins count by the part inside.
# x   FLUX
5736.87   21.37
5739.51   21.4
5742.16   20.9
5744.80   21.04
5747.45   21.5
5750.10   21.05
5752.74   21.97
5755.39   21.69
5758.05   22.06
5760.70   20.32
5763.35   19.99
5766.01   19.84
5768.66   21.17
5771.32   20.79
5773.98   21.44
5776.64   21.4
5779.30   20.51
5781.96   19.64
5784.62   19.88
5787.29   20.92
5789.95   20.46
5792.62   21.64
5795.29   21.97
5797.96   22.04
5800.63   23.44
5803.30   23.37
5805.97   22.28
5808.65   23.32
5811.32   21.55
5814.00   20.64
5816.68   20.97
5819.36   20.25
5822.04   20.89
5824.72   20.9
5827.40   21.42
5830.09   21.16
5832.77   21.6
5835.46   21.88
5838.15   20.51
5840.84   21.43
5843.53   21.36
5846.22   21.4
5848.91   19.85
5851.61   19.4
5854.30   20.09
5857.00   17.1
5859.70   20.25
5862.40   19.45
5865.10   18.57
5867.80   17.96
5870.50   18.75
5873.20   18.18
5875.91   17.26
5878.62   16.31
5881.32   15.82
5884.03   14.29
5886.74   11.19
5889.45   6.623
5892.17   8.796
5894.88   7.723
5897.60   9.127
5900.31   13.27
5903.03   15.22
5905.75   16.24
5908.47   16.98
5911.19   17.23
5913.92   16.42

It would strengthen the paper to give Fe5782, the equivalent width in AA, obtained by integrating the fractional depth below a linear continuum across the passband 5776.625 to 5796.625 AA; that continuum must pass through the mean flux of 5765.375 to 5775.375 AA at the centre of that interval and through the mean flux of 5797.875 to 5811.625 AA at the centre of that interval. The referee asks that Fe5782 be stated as 0.9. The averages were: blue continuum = 20.9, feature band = 20.8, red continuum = 22.8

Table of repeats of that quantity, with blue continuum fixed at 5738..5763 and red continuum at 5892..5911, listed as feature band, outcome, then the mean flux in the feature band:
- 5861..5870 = -2.2 AA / 18.7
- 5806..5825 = -3.8 AA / 21.3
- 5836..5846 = -3.0 AA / 21.2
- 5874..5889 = -0.5 AA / 14.6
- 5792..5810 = -4.0 AA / 22.6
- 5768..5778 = -0.6 AA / 21.2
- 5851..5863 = -2.9 AA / 19.2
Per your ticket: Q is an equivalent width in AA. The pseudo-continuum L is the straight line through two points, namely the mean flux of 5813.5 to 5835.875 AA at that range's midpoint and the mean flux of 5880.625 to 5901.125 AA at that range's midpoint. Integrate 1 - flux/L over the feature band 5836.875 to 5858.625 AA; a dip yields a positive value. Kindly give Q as -3.4 AA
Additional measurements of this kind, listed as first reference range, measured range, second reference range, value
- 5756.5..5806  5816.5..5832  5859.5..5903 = -2.3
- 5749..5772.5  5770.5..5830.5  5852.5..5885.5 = -4.6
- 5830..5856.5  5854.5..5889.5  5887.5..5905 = -3.7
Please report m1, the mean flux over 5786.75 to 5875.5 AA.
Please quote 20.7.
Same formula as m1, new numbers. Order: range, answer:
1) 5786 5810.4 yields 22.2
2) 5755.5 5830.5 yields 21.2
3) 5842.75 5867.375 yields 19.6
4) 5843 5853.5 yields 20.4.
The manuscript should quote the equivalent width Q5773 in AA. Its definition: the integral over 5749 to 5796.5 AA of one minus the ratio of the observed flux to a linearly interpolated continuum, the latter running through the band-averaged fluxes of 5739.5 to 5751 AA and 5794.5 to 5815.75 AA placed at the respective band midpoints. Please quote 1.6 AA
